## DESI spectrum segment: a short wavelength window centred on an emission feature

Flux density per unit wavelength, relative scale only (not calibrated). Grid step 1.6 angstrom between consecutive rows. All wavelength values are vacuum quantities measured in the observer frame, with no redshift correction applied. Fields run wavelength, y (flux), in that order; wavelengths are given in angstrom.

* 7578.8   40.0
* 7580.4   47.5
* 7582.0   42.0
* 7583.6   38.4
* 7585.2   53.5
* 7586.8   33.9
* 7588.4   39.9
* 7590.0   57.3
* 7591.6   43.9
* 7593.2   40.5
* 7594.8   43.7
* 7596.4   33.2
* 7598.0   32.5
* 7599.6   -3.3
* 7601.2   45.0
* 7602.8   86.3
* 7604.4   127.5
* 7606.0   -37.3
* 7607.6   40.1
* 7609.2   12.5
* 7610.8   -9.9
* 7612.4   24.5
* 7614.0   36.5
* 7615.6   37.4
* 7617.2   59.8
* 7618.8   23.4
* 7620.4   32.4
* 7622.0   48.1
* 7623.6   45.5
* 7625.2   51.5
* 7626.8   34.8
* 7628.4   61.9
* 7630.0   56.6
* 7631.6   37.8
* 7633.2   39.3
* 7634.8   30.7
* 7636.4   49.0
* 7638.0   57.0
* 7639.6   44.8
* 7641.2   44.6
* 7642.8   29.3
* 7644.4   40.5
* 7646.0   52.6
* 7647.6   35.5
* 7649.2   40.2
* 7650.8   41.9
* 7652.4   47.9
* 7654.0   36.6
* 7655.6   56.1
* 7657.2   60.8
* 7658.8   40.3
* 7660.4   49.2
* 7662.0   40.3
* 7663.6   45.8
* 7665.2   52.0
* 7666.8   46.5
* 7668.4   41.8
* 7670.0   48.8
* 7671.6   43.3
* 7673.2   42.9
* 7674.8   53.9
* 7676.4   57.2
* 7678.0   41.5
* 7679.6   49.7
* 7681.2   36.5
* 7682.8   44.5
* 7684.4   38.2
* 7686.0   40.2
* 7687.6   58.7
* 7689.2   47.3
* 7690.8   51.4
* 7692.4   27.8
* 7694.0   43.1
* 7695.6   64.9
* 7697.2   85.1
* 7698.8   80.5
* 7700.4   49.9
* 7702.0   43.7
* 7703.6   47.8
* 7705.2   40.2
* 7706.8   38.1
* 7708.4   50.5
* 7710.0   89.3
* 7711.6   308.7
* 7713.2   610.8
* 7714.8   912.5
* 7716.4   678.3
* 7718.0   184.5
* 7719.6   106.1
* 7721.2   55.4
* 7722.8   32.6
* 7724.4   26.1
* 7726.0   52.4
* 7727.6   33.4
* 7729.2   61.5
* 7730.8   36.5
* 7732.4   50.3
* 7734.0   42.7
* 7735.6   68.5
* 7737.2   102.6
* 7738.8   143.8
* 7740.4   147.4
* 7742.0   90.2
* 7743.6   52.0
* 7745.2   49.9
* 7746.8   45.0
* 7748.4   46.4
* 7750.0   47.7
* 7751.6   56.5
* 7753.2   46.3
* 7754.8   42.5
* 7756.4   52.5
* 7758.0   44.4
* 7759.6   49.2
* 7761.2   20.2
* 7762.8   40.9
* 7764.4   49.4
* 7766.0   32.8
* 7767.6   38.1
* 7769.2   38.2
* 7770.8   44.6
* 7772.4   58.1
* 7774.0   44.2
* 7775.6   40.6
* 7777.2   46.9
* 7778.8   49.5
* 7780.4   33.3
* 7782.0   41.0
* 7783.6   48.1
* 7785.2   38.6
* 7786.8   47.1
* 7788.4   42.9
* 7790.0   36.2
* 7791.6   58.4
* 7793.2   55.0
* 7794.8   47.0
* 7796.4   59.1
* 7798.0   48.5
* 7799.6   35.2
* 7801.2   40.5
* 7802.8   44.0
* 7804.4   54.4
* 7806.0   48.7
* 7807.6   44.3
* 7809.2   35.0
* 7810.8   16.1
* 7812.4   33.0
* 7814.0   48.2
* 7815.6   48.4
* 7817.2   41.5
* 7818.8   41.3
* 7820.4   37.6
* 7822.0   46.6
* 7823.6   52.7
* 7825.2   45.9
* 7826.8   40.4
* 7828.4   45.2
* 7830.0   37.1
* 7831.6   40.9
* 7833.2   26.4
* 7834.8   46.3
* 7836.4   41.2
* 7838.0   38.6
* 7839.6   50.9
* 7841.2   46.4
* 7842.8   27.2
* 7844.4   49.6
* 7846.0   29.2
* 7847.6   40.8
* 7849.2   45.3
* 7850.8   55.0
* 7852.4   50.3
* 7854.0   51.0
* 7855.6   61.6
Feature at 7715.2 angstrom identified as Halpha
